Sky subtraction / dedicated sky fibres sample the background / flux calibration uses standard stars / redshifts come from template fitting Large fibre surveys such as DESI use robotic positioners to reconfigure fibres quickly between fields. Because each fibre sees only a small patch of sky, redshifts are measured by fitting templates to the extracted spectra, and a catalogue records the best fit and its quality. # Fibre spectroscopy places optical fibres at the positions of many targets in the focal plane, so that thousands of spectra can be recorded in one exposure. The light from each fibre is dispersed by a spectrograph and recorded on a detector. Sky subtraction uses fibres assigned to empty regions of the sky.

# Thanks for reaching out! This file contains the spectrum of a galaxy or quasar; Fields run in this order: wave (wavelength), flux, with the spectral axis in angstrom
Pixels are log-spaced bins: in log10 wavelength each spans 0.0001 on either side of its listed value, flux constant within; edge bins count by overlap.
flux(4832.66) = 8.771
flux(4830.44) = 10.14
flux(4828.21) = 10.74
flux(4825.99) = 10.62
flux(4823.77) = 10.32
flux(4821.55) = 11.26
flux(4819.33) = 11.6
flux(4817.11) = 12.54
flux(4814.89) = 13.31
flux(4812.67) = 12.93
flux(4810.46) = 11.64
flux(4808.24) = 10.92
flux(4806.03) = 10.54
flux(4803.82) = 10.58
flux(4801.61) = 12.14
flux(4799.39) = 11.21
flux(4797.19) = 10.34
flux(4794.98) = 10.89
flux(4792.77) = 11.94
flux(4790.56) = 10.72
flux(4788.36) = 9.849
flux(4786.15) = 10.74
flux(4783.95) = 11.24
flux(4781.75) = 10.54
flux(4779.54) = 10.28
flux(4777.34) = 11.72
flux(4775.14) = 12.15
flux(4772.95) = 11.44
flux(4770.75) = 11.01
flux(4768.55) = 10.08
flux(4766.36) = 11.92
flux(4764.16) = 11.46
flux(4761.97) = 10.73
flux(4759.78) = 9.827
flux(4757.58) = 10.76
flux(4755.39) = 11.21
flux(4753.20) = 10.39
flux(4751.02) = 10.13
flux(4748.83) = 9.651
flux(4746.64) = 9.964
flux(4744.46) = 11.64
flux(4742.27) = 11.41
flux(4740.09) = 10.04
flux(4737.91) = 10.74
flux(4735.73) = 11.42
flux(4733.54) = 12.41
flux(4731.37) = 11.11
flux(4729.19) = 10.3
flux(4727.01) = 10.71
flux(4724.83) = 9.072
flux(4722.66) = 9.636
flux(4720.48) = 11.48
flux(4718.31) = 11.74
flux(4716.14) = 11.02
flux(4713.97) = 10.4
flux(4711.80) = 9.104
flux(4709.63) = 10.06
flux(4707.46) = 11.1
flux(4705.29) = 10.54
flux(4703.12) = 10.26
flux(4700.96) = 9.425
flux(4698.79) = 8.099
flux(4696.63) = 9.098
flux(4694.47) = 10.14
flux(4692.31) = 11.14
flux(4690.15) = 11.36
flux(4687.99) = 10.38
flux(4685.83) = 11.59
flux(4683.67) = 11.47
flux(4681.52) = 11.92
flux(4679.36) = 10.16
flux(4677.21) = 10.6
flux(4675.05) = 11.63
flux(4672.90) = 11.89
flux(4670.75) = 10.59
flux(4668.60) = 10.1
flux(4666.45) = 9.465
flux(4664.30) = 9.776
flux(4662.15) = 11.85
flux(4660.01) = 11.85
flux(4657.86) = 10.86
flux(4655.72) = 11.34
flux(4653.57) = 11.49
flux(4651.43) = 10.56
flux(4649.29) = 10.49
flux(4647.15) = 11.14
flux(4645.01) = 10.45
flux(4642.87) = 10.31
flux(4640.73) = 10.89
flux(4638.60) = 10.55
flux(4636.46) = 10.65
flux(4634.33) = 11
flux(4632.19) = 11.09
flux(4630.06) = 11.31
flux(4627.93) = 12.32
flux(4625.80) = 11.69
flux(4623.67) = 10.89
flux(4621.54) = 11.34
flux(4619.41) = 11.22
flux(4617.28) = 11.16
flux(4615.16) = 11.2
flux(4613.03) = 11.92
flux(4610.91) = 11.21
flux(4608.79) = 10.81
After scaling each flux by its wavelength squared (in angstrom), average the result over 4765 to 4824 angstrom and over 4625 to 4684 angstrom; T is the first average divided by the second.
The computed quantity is 1.1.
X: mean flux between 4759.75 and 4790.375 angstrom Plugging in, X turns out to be 11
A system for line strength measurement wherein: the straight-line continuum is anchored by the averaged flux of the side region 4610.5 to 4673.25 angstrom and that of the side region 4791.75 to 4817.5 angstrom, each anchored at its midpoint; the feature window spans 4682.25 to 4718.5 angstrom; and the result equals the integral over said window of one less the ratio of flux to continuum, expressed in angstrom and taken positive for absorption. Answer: 2.64 angstrom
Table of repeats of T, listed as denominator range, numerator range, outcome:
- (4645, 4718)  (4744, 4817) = 1.08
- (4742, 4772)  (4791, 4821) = 1.10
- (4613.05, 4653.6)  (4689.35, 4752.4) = 0.98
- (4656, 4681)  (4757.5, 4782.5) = 1.06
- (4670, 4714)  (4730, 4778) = 1.07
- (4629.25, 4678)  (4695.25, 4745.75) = 0.99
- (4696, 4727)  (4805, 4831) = 1.18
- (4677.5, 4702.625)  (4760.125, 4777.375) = 1.11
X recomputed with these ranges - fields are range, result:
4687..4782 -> 10.6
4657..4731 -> 10.6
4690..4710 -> 10.1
